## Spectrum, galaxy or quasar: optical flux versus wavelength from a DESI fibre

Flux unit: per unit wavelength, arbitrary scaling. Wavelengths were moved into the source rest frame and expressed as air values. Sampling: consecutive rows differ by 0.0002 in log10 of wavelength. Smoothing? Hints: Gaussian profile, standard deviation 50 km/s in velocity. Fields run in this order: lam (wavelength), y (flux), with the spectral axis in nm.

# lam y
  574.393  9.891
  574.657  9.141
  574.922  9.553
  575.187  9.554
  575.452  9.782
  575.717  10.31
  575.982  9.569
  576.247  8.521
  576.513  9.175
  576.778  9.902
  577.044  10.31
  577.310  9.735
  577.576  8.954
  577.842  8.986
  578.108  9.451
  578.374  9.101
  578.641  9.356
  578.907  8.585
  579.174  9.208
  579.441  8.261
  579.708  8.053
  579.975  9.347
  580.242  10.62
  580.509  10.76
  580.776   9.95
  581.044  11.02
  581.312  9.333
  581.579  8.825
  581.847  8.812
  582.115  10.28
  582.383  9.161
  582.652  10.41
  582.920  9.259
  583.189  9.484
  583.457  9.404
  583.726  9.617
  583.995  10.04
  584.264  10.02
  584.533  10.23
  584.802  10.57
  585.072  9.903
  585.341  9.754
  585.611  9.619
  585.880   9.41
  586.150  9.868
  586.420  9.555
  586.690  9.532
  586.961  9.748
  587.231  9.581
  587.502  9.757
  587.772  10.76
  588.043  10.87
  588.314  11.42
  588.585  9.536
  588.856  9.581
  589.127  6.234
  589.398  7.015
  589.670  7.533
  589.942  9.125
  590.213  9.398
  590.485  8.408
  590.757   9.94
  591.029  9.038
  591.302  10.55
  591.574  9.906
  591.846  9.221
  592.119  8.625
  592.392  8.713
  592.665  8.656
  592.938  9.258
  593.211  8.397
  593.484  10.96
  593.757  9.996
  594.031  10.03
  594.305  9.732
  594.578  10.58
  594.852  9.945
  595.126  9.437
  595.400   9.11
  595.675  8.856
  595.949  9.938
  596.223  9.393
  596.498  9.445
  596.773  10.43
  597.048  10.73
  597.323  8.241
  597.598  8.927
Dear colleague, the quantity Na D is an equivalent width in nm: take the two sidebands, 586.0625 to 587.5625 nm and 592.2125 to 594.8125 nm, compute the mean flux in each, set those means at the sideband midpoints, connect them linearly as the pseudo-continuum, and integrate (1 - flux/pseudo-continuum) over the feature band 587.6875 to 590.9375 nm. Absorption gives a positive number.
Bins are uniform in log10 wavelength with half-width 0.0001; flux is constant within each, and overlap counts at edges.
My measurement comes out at 0.17 nm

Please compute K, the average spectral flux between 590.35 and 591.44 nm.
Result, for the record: 9.48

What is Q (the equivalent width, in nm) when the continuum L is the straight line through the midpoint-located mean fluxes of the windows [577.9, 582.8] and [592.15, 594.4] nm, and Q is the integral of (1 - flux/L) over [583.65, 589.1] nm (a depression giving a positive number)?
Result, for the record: -0.26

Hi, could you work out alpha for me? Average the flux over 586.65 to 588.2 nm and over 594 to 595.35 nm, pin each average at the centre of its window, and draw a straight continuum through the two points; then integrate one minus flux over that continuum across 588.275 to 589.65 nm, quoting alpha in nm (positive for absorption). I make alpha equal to 0.22 nm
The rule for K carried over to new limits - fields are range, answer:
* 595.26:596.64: 9.35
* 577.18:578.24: 9.28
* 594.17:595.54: 9.76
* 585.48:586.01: 9.53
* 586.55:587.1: 9.63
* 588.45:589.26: 8.46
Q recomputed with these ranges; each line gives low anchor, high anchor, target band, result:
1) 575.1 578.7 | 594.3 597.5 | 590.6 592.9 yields 0.07 nm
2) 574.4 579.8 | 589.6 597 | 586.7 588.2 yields -0.11 nm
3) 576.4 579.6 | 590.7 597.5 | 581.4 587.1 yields -0.20 nm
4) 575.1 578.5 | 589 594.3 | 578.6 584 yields -0.09 nm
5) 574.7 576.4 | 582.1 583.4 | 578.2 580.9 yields 0.08 nm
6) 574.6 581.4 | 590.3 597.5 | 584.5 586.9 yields -0.08 nm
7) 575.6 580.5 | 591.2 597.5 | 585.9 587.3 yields -0.03 nm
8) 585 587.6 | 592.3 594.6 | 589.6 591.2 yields 0.10 nm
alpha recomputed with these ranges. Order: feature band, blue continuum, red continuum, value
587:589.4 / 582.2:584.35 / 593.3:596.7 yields 0.04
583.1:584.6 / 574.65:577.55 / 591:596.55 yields -0.04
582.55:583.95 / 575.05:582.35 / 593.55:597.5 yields -0.02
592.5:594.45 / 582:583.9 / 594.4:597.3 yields 0.03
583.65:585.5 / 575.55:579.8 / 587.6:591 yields -0.17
